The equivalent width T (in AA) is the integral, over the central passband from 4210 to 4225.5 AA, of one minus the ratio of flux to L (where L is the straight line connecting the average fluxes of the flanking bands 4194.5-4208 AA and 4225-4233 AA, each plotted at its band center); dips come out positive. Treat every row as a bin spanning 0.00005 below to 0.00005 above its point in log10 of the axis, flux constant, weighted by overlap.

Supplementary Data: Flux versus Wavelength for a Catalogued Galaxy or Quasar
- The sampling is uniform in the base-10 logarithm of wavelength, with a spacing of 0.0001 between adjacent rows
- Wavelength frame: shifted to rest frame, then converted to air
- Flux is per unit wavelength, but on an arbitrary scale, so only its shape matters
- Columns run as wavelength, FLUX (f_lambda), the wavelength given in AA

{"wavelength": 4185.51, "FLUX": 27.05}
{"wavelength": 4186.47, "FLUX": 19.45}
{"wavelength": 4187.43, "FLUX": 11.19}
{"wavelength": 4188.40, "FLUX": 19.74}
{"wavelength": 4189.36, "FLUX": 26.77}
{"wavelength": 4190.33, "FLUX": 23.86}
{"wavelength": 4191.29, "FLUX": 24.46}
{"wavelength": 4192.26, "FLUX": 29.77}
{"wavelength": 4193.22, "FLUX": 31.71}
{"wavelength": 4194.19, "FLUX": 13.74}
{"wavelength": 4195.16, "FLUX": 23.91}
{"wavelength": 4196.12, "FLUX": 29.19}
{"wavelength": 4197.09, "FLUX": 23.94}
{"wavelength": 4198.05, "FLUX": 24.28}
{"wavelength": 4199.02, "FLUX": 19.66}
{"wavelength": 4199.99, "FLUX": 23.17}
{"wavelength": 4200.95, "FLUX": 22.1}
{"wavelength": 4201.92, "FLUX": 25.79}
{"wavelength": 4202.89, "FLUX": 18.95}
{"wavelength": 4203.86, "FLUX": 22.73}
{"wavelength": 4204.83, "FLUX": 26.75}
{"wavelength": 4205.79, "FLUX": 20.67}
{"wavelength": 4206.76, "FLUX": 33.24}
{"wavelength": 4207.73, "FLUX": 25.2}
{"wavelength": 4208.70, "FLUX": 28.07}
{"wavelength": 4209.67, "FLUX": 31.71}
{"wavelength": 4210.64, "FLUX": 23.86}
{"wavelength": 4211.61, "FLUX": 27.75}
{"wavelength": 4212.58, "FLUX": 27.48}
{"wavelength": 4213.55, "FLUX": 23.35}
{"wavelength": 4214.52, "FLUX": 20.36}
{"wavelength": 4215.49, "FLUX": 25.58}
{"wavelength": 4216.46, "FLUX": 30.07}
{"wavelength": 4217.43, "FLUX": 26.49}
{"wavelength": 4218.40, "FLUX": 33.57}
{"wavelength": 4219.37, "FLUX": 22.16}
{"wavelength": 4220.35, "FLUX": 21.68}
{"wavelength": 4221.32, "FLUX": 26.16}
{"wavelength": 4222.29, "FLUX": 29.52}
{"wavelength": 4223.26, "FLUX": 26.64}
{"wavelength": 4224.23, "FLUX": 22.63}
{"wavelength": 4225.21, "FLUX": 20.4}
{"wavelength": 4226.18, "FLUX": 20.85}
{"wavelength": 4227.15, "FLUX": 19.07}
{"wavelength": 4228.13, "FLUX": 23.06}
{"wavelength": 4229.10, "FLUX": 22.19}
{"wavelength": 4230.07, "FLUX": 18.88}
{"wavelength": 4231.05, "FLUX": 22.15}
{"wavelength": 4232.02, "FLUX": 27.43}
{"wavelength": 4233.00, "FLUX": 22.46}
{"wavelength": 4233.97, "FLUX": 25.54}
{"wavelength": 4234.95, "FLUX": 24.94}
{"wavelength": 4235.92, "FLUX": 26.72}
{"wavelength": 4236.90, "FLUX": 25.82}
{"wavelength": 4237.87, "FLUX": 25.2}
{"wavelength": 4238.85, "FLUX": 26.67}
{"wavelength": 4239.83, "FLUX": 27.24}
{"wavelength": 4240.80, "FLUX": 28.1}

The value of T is -1.9 AA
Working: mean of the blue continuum 24.1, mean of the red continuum 21.8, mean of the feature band 25.6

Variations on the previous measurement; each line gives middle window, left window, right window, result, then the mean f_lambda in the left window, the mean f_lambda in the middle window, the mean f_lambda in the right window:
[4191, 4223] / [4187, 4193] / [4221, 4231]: -3.3 AA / 23.1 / 25.4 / 22.9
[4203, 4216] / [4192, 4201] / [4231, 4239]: -0.6 AA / 24.1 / 25.7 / 25.3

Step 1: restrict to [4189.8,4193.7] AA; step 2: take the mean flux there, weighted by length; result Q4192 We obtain 27.4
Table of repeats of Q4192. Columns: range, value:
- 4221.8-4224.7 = 26.3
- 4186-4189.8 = 19.2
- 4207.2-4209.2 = 26.8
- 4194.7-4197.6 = 25.8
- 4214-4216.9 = 25.3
